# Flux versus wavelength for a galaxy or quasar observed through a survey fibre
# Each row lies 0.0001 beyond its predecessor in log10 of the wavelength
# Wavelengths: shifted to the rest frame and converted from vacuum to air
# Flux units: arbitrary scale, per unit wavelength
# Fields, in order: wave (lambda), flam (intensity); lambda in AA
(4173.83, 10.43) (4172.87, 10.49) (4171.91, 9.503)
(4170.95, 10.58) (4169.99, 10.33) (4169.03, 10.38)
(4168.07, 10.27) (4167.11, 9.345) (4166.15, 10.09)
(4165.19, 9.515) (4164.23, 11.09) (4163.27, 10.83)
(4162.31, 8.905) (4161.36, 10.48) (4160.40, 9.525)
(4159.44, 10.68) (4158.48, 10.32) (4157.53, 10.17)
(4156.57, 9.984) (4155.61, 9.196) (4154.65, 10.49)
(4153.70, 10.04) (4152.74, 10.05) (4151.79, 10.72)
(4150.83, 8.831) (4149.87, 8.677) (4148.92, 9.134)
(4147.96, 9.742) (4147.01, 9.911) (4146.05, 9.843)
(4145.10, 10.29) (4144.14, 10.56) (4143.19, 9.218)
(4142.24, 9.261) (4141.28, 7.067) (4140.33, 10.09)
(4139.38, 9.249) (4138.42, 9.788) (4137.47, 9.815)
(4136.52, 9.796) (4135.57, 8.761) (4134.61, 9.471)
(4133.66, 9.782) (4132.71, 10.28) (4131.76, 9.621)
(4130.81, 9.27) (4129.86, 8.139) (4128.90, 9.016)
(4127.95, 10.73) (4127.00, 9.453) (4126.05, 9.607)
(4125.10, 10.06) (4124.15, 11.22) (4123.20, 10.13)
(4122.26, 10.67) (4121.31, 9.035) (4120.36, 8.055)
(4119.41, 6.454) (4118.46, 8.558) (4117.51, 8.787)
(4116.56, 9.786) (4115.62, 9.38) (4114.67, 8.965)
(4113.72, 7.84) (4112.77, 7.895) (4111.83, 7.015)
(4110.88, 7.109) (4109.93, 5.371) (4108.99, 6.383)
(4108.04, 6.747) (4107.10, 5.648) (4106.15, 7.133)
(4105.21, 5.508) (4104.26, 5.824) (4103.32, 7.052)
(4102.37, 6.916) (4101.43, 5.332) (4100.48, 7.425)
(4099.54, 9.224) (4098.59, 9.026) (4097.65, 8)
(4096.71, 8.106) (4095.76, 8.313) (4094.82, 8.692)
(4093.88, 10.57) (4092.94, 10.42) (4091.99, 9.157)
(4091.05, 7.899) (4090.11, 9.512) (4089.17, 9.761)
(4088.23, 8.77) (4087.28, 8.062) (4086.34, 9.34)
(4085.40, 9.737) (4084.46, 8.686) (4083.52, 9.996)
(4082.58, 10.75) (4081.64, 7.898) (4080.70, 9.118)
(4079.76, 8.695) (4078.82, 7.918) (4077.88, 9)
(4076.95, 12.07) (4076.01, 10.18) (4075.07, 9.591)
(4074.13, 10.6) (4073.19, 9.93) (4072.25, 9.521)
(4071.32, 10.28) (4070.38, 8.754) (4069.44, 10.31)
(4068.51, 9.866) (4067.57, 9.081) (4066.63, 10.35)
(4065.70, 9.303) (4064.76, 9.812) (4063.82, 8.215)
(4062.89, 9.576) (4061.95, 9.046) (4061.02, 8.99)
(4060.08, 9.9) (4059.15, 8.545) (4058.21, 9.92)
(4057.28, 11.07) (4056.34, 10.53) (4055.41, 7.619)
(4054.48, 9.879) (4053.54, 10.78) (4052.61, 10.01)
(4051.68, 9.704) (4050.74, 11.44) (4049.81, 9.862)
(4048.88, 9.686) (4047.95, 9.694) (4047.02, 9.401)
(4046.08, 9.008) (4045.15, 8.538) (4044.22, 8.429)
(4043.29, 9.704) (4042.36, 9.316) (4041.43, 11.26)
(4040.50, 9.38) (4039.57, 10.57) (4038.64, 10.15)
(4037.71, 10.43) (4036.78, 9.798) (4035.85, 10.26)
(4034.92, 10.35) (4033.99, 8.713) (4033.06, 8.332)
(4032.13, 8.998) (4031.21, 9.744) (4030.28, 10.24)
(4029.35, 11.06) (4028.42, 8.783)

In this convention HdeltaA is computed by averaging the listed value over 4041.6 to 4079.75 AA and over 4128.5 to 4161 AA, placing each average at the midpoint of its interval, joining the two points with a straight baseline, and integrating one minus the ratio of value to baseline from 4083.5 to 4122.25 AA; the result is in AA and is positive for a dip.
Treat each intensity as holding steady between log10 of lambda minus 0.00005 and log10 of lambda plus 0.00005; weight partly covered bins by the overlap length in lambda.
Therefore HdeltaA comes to 6.2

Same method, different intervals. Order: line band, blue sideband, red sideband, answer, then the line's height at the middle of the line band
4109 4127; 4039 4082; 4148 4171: 2.2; 9.82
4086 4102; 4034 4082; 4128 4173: 1.7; 9.7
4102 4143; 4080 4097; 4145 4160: 4.3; 9.53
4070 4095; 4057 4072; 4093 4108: -2.6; 8.56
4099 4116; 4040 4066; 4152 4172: 4.9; 9.85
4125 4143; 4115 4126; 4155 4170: 0.2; 9.54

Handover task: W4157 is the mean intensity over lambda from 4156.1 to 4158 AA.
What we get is 10.1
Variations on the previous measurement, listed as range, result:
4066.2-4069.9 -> 9.9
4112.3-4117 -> 8.77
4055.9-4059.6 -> 10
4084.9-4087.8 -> 9.02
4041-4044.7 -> 9.67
